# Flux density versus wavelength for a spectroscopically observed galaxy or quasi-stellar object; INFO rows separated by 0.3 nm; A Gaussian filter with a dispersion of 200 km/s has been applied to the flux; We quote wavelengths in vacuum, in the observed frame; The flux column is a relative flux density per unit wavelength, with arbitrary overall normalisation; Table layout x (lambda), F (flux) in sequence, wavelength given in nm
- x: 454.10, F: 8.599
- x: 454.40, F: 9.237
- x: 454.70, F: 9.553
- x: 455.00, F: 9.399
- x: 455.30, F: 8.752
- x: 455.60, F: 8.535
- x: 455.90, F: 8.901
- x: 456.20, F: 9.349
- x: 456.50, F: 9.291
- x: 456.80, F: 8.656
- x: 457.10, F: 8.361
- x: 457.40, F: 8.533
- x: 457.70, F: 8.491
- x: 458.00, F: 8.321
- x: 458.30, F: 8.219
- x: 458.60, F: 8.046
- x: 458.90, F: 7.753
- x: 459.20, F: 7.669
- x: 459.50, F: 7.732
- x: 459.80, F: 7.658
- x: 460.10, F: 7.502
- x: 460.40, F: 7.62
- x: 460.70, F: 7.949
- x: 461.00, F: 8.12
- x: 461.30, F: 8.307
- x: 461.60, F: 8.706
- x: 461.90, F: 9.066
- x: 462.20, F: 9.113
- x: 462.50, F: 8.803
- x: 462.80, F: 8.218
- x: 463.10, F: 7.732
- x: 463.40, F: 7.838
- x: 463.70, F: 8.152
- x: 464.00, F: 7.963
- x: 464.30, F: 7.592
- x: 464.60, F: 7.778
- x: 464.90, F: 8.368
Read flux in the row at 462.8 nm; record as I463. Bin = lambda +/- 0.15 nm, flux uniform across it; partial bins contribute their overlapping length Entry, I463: 8.218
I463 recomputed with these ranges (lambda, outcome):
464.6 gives 7.778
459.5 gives 7.732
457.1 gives 8.361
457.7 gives 8.491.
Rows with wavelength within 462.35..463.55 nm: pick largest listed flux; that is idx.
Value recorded 8.803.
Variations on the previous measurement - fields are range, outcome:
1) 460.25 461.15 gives 8.12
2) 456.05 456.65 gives 9.349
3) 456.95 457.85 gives 8.533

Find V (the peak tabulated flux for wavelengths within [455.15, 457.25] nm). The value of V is 9.349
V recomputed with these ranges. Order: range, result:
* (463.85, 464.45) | 7.963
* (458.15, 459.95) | 8.219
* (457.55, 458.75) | 8.491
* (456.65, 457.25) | 8.656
